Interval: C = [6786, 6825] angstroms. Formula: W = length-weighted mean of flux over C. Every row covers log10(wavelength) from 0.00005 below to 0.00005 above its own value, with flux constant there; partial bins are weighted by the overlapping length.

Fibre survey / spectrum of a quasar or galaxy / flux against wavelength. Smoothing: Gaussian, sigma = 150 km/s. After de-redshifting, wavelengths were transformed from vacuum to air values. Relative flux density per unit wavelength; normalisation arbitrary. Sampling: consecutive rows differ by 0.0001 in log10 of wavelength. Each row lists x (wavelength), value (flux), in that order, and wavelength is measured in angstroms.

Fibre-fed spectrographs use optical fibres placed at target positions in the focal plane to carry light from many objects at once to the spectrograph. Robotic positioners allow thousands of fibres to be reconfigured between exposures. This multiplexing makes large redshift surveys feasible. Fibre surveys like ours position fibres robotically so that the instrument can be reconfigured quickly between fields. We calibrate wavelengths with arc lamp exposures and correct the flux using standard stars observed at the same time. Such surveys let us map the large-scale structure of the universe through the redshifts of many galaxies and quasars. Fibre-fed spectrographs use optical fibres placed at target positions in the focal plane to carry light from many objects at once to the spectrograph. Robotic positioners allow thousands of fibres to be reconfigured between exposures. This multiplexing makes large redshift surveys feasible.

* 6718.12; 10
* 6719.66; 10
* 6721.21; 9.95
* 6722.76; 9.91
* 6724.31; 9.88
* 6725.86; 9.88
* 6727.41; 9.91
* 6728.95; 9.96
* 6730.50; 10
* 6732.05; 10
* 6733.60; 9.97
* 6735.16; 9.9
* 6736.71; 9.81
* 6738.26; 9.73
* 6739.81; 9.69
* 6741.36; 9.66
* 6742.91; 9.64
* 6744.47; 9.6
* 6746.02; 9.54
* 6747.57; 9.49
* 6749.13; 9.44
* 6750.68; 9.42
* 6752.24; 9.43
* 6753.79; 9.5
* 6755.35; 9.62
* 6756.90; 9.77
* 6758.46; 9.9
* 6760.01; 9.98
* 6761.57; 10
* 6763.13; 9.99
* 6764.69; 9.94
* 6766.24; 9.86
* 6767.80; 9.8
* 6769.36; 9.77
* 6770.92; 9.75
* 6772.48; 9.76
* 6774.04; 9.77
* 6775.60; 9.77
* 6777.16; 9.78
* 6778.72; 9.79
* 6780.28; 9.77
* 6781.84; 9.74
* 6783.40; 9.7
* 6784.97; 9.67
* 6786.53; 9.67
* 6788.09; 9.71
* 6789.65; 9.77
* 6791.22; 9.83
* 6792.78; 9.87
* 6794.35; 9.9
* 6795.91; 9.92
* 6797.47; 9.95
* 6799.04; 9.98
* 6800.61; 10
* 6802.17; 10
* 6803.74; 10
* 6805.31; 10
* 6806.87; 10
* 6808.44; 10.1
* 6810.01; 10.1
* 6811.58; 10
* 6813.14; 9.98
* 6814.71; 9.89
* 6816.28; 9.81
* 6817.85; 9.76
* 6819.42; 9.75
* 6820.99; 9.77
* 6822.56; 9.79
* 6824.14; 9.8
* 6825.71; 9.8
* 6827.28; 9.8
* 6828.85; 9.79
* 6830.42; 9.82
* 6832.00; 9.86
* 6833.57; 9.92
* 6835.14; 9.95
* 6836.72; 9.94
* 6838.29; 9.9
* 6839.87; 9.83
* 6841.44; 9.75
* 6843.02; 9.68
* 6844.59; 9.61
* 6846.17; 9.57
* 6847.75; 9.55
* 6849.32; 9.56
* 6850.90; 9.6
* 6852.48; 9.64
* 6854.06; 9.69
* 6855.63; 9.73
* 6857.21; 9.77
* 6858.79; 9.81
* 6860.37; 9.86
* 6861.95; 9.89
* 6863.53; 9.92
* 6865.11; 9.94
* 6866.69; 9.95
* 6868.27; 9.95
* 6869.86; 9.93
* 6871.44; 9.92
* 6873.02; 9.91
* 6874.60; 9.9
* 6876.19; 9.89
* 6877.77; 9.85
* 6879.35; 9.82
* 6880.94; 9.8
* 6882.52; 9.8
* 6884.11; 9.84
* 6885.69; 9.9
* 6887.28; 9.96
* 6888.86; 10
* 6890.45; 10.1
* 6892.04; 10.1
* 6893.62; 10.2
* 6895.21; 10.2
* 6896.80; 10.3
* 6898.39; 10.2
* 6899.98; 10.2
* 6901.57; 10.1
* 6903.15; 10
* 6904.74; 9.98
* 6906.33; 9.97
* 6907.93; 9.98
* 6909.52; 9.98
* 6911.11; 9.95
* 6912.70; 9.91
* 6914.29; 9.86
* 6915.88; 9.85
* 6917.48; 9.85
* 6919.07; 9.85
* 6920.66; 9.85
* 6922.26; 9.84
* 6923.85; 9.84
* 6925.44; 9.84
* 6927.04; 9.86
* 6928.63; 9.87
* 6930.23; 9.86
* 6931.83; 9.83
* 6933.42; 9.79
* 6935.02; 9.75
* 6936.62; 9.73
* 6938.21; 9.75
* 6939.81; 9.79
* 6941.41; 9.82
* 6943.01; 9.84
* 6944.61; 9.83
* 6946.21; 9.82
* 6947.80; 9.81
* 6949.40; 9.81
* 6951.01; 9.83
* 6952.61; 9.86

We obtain 9.9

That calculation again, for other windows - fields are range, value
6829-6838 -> 9.89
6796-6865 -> 9.84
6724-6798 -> 9.77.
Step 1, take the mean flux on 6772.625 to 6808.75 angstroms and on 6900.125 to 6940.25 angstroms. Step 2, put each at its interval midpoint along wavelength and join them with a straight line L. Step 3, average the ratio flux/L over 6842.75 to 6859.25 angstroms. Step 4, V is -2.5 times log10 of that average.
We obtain 0.02 mag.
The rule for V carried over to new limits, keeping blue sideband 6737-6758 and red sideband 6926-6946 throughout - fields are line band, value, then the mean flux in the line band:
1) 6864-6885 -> -0.02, 9.89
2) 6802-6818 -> -0.03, 9.97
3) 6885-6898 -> -0.04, 10.1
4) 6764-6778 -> -0.02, 9.8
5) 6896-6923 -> -0.02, 9.98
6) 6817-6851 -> -0.01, 9.77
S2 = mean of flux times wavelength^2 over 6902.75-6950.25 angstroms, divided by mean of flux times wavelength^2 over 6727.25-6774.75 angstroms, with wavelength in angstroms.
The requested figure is 1.1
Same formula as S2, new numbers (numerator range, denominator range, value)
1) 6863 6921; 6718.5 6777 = 1.06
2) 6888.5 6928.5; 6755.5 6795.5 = 1.06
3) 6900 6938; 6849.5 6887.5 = 1.02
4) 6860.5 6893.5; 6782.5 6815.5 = 1.02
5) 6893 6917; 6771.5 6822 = 1.05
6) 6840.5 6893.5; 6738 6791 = 1.04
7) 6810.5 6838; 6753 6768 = 1.02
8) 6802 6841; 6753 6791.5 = 1.03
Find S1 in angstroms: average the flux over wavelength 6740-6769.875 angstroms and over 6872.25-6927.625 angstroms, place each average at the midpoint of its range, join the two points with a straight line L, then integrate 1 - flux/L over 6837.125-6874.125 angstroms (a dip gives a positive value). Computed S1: 0.36 angstroms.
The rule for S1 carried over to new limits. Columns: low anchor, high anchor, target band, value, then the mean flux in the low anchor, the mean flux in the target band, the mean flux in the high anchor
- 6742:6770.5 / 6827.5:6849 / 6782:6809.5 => -0.4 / 9.7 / 9.88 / 9.78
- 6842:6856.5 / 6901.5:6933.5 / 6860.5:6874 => -0.3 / 9.63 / 9.92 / 9.9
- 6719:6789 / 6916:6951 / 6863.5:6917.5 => -0.9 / 9.77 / 9.97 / 9.82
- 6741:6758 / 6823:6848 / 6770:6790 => -0.2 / 9.56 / 9.74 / 9.79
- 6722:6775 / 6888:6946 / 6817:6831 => 0.1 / 9.77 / 9.79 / 9.93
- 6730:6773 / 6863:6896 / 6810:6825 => 0.0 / 9.75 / 9.85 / 9.95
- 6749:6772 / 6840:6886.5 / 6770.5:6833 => -0.5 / 9.75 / 9.85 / 9.8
